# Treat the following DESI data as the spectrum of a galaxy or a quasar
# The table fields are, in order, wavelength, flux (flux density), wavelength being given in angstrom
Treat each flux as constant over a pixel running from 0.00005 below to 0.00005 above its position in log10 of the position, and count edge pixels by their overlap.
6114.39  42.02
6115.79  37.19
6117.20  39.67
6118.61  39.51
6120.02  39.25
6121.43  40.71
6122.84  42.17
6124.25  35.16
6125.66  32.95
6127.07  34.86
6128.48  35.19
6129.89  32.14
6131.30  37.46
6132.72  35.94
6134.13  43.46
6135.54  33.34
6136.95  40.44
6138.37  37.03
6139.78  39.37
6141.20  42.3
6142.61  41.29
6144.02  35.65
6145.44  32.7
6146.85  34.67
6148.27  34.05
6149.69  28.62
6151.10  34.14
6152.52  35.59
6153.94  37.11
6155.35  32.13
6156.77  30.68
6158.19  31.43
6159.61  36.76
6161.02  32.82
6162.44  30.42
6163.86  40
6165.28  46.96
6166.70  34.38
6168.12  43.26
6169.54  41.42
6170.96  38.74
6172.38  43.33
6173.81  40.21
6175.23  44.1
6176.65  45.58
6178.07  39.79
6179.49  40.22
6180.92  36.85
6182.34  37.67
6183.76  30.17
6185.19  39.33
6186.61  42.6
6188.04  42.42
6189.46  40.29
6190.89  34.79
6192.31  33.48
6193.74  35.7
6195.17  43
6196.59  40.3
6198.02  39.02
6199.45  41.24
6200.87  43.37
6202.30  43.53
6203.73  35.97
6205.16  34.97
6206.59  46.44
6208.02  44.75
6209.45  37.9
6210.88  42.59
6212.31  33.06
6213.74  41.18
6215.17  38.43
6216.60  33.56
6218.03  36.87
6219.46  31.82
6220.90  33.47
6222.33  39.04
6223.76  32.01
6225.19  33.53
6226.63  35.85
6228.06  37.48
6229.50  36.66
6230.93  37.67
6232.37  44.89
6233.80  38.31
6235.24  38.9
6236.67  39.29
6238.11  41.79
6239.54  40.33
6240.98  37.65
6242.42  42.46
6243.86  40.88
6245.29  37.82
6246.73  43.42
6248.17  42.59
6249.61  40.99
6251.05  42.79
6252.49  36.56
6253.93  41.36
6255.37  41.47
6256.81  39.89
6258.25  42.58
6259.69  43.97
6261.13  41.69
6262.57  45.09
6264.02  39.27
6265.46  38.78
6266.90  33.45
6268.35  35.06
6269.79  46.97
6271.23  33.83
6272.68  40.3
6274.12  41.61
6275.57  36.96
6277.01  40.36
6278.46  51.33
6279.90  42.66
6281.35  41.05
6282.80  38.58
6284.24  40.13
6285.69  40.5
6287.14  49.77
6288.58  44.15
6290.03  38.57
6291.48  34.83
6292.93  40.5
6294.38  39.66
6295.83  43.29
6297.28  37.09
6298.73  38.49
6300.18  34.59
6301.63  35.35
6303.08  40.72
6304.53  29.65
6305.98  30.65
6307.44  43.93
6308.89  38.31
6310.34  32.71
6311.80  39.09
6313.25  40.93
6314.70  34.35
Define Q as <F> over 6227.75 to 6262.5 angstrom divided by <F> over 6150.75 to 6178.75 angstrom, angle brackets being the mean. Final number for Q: 1.1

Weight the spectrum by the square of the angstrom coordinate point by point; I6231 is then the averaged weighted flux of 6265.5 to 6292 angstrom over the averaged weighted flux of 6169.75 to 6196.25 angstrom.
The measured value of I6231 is 1.1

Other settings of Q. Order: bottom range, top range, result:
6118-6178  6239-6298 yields 1.09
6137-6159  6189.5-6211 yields 1.13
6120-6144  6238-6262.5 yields 1.09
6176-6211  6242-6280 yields 1.03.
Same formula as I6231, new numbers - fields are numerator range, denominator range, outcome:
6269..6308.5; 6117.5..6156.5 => 1.14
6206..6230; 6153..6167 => 1.08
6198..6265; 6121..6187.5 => 1.08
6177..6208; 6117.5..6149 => 1.08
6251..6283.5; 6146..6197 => 1.12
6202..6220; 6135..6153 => 1.09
